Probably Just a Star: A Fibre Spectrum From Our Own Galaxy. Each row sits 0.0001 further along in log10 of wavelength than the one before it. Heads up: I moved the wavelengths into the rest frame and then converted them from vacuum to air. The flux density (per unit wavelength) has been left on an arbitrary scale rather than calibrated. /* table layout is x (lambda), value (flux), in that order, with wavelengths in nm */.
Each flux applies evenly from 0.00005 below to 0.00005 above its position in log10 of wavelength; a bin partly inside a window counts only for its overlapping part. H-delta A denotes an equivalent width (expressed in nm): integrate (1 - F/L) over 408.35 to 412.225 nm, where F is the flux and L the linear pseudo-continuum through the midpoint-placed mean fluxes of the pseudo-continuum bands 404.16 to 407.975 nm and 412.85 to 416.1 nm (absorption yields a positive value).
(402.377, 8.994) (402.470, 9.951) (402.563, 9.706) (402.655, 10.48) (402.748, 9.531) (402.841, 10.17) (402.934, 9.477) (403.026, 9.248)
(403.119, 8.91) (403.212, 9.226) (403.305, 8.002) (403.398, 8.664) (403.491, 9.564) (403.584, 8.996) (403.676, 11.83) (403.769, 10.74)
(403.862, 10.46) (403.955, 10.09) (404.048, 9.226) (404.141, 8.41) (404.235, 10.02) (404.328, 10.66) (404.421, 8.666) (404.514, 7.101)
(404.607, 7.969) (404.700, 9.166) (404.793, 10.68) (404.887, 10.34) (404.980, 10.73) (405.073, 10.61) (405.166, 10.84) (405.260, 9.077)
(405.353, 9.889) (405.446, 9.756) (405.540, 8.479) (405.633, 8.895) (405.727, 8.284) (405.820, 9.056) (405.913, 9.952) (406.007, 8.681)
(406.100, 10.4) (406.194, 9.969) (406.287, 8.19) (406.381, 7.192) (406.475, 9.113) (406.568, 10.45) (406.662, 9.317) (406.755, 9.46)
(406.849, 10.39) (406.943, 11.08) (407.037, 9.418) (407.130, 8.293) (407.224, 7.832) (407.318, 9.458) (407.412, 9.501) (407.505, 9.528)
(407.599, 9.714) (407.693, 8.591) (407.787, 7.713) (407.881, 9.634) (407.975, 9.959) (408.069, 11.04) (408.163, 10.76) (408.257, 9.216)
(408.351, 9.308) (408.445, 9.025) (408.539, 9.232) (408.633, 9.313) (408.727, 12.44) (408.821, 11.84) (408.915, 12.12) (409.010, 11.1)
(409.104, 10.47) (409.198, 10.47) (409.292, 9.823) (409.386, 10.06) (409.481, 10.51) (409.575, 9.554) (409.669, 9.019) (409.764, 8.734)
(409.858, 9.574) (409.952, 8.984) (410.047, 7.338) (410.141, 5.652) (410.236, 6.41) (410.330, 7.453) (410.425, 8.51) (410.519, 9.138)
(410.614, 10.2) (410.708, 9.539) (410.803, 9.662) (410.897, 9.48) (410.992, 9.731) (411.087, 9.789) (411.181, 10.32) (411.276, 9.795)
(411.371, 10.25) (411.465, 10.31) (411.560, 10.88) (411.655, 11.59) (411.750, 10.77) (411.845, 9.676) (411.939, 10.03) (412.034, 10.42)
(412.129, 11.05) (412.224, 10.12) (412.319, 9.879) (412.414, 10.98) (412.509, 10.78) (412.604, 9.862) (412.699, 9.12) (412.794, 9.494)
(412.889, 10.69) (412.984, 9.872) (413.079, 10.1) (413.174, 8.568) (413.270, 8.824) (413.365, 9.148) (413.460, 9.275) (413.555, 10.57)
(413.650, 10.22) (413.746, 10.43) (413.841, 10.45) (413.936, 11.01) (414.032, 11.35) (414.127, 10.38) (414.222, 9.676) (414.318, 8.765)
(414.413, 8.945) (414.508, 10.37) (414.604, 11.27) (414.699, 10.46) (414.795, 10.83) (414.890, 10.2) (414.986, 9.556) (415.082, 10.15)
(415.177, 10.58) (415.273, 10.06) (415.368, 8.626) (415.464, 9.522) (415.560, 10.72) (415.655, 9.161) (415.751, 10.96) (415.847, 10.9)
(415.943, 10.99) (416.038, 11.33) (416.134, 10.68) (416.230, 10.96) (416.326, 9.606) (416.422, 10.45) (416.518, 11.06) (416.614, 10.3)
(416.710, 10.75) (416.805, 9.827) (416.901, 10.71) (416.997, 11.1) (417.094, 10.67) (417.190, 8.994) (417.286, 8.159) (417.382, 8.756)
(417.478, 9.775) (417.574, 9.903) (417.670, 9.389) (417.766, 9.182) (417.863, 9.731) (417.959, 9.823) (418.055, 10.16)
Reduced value -0.01 nm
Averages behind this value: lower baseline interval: 9.35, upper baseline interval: 10.1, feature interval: 9.76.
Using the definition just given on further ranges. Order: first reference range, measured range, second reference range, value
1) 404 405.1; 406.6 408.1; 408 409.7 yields 0.09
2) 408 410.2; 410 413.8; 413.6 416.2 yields 0.14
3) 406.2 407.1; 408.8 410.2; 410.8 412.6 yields 0.04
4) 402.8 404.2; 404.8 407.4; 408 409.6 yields 0.12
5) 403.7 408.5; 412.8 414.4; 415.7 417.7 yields 0.02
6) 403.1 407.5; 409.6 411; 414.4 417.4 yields 0.17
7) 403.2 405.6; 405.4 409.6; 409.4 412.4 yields -0.05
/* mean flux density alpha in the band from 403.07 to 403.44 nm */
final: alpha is 8.69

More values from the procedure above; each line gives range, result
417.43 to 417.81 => 9.58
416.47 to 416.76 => 10.7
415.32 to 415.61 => 9.64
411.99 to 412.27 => 10.5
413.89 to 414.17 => 10.9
